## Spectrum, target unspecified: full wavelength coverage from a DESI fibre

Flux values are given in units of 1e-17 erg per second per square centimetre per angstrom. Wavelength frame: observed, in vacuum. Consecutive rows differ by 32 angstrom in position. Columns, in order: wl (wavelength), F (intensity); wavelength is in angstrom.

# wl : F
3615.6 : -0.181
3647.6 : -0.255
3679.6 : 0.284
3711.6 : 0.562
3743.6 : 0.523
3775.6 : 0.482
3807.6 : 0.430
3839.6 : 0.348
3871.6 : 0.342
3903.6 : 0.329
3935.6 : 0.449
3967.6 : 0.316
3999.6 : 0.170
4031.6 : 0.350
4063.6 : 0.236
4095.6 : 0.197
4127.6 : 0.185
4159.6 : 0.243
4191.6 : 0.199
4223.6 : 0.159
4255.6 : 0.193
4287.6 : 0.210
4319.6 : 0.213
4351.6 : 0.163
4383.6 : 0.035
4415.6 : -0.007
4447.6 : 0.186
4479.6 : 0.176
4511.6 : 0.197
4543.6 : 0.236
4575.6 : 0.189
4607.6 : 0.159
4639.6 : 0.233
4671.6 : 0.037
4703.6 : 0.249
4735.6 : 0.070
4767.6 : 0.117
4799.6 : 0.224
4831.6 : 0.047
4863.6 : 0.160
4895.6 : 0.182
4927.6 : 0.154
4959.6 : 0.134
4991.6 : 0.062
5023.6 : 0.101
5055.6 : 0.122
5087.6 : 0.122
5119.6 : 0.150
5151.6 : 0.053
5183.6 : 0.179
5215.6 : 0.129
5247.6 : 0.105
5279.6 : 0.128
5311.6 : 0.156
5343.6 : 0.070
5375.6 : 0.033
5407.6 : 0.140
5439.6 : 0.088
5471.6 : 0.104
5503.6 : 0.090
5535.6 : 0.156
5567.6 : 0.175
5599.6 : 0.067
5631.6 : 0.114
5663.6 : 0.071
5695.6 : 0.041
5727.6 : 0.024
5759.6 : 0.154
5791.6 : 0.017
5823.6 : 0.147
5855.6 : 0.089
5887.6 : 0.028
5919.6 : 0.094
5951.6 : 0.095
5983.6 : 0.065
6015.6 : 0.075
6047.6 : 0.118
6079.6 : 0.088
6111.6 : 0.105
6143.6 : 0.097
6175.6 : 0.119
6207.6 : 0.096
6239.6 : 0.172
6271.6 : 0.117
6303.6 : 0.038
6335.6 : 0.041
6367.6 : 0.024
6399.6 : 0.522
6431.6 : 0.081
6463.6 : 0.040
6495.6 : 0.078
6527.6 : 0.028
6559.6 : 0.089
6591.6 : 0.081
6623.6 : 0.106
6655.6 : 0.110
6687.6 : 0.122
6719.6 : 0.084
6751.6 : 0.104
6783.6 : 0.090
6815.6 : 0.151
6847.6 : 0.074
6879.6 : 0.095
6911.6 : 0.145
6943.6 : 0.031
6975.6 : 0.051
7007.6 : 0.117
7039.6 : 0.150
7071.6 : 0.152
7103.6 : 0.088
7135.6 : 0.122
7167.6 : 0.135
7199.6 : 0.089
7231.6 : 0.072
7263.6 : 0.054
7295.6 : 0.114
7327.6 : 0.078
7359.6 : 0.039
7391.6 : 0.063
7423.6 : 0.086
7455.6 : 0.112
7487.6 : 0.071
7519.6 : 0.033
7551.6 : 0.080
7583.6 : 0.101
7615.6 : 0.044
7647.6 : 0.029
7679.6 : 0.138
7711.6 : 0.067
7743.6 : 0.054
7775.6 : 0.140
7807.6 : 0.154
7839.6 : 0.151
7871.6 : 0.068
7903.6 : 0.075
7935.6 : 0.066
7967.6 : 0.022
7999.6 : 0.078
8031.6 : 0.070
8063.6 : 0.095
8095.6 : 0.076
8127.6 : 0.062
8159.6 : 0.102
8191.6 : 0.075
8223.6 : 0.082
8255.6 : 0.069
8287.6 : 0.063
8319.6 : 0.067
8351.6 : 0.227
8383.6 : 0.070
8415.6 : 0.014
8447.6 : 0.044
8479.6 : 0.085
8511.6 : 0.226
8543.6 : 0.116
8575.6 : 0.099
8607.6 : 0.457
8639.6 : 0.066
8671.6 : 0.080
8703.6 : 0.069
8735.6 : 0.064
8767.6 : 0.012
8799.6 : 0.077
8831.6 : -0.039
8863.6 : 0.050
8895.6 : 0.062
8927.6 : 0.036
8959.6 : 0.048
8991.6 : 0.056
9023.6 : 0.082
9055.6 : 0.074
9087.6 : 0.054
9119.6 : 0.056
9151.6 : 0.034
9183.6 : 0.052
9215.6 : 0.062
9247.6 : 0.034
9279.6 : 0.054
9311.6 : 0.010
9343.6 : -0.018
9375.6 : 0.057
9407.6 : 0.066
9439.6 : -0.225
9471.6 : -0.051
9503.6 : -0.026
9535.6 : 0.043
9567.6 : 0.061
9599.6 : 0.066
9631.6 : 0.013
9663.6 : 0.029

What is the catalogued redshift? 0.72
